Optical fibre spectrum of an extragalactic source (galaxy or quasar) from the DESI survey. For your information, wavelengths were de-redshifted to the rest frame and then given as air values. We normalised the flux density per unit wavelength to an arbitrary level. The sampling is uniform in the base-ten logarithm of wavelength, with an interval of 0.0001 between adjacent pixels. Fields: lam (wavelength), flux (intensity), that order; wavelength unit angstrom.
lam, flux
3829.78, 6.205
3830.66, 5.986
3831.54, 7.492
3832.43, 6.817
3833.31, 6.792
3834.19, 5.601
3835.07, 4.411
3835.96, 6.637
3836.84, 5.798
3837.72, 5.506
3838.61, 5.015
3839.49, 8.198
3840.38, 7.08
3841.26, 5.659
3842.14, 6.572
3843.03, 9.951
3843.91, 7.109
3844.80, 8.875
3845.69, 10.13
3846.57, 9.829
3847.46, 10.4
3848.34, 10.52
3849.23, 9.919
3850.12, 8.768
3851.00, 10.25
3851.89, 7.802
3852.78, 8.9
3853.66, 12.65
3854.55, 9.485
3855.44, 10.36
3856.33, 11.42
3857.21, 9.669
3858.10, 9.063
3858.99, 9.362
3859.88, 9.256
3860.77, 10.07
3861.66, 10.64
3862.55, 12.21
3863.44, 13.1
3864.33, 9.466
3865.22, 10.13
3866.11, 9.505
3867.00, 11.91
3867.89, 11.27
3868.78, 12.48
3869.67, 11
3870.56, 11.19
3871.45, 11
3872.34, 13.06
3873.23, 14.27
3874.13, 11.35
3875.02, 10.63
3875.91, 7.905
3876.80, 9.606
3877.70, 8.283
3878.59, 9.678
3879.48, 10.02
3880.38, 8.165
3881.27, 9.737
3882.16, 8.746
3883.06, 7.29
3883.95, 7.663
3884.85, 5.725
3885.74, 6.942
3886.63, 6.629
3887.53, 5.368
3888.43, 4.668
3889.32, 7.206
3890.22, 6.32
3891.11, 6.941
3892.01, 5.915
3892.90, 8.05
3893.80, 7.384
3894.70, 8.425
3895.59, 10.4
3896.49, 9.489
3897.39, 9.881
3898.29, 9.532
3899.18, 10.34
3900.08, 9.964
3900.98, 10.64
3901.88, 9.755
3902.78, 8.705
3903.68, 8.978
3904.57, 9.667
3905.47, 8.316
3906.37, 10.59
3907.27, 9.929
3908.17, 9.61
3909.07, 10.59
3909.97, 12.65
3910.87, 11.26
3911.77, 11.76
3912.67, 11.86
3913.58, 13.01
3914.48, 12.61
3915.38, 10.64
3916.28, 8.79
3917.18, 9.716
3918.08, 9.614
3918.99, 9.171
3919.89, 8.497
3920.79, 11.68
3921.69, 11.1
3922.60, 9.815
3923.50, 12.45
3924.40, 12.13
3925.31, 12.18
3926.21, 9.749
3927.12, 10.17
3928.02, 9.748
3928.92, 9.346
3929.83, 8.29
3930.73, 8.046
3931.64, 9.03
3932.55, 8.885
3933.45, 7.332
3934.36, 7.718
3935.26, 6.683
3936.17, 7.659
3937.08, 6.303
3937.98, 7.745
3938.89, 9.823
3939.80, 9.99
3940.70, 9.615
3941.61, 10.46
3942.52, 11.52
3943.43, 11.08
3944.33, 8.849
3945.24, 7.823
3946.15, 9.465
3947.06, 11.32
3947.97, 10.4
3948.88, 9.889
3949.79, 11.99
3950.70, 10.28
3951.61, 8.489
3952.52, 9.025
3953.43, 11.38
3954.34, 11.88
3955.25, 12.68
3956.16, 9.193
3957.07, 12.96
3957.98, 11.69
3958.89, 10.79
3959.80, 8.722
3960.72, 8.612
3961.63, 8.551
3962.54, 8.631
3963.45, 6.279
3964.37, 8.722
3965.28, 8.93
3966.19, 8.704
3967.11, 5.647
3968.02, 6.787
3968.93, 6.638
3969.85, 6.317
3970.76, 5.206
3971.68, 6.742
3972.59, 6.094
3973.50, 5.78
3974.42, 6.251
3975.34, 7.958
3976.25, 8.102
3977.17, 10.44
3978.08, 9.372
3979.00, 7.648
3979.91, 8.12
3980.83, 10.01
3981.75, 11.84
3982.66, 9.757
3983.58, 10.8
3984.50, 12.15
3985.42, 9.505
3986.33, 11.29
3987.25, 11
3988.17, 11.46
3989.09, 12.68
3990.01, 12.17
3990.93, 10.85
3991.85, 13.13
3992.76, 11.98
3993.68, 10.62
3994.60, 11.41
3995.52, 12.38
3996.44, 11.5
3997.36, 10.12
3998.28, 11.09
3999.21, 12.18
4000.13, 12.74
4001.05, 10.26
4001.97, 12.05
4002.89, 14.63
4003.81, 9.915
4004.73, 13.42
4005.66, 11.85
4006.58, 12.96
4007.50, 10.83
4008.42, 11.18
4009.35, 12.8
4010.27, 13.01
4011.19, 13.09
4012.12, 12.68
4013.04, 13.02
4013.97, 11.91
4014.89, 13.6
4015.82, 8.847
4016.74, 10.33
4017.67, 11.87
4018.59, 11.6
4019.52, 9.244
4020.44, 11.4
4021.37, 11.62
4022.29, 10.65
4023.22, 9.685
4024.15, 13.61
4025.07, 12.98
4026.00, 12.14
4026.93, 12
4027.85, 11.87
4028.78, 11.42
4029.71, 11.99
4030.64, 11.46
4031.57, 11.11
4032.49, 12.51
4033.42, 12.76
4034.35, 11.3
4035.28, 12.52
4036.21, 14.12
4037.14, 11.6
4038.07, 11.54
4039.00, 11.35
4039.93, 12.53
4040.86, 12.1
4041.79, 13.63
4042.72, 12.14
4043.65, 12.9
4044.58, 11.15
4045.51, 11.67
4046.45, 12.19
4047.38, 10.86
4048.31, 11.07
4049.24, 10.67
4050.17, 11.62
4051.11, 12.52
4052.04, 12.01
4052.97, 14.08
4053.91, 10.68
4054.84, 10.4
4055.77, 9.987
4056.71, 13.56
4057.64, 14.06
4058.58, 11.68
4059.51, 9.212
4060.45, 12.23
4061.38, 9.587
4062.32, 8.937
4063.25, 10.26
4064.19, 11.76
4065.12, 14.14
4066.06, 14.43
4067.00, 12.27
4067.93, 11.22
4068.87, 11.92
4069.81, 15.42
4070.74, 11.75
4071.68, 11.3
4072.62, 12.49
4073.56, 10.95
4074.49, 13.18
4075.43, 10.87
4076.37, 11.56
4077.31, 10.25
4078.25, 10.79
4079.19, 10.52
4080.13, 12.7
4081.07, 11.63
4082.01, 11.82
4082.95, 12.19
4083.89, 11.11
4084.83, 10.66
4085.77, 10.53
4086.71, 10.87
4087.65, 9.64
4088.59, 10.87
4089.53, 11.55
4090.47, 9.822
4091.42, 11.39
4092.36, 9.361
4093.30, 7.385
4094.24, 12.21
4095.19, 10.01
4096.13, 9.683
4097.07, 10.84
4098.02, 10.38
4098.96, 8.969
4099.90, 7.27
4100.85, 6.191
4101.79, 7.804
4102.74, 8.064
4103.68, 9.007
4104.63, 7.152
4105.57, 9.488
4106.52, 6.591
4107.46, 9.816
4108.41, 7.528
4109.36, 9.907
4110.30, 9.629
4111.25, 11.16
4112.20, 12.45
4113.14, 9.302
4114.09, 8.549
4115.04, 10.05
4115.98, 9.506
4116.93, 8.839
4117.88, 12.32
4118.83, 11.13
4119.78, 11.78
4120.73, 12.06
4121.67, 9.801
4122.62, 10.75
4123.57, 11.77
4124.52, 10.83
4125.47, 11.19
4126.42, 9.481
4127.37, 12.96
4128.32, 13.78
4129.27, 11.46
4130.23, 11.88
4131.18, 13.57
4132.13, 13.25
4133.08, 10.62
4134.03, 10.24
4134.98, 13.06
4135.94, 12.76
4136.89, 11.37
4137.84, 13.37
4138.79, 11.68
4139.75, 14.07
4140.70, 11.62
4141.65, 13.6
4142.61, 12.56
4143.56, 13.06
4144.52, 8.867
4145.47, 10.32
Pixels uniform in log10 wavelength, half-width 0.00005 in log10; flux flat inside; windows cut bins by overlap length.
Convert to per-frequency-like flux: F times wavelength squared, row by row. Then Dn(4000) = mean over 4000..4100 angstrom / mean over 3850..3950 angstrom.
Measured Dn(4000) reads 1.29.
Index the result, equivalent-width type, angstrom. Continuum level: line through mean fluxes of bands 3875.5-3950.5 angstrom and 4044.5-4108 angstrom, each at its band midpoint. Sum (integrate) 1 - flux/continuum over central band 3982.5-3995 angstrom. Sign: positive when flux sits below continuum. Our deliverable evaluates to -1.7 angstrom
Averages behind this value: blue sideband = 9.29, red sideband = 10.8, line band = 11.4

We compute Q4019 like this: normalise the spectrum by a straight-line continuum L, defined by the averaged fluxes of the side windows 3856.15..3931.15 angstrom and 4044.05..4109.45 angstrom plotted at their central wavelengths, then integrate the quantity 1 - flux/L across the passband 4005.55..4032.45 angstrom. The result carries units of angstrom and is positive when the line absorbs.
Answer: -3.3 angstrom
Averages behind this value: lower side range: 9.75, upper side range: 10.8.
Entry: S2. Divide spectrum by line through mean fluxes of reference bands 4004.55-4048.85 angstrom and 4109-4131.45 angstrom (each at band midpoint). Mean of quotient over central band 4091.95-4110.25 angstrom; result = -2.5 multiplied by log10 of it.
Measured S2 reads 0.25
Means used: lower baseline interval 11.9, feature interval 8.84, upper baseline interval 11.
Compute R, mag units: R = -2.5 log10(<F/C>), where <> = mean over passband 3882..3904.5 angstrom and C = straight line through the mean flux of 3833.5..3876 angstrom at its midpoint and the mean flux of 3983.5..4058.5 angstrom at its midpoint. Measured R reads 0.24 mag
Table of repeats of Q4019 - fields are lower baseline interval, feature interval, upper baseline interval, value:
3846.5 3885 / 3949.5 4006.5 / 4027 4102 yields 4.5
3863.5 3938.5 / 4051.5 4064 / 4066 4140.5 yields -0.9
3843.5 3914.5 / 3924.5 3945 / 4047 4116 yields 1.6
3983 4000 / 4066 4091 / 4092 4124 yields -3.5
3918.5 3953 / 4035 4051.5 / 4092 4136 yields -3.4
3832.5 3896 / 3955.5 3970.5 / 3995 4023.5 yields 3.1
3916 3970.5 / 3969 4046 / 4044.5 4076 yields -2.7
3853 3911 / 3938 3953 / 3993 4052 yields 0.9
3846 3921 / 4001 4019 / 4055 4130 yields -3.0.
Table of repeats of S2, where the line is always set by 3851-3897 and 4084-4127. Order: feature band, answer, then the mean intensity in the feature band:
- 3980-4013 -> -0.21 mag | 11.7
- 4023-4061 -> -0.22 mag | 11.9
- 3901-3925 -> -0.11 mag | 10.5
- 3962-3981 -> 0.26 mag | 7.51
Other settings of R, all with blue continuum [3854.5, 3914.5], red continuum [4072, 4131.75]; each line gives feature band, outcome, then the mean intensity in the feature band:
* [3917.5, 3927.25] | -0.09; 10.6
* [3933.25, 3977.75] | 0.12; 8.85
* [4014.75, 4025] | -0.10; 11.1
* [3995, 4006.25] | -0.18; 11.9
